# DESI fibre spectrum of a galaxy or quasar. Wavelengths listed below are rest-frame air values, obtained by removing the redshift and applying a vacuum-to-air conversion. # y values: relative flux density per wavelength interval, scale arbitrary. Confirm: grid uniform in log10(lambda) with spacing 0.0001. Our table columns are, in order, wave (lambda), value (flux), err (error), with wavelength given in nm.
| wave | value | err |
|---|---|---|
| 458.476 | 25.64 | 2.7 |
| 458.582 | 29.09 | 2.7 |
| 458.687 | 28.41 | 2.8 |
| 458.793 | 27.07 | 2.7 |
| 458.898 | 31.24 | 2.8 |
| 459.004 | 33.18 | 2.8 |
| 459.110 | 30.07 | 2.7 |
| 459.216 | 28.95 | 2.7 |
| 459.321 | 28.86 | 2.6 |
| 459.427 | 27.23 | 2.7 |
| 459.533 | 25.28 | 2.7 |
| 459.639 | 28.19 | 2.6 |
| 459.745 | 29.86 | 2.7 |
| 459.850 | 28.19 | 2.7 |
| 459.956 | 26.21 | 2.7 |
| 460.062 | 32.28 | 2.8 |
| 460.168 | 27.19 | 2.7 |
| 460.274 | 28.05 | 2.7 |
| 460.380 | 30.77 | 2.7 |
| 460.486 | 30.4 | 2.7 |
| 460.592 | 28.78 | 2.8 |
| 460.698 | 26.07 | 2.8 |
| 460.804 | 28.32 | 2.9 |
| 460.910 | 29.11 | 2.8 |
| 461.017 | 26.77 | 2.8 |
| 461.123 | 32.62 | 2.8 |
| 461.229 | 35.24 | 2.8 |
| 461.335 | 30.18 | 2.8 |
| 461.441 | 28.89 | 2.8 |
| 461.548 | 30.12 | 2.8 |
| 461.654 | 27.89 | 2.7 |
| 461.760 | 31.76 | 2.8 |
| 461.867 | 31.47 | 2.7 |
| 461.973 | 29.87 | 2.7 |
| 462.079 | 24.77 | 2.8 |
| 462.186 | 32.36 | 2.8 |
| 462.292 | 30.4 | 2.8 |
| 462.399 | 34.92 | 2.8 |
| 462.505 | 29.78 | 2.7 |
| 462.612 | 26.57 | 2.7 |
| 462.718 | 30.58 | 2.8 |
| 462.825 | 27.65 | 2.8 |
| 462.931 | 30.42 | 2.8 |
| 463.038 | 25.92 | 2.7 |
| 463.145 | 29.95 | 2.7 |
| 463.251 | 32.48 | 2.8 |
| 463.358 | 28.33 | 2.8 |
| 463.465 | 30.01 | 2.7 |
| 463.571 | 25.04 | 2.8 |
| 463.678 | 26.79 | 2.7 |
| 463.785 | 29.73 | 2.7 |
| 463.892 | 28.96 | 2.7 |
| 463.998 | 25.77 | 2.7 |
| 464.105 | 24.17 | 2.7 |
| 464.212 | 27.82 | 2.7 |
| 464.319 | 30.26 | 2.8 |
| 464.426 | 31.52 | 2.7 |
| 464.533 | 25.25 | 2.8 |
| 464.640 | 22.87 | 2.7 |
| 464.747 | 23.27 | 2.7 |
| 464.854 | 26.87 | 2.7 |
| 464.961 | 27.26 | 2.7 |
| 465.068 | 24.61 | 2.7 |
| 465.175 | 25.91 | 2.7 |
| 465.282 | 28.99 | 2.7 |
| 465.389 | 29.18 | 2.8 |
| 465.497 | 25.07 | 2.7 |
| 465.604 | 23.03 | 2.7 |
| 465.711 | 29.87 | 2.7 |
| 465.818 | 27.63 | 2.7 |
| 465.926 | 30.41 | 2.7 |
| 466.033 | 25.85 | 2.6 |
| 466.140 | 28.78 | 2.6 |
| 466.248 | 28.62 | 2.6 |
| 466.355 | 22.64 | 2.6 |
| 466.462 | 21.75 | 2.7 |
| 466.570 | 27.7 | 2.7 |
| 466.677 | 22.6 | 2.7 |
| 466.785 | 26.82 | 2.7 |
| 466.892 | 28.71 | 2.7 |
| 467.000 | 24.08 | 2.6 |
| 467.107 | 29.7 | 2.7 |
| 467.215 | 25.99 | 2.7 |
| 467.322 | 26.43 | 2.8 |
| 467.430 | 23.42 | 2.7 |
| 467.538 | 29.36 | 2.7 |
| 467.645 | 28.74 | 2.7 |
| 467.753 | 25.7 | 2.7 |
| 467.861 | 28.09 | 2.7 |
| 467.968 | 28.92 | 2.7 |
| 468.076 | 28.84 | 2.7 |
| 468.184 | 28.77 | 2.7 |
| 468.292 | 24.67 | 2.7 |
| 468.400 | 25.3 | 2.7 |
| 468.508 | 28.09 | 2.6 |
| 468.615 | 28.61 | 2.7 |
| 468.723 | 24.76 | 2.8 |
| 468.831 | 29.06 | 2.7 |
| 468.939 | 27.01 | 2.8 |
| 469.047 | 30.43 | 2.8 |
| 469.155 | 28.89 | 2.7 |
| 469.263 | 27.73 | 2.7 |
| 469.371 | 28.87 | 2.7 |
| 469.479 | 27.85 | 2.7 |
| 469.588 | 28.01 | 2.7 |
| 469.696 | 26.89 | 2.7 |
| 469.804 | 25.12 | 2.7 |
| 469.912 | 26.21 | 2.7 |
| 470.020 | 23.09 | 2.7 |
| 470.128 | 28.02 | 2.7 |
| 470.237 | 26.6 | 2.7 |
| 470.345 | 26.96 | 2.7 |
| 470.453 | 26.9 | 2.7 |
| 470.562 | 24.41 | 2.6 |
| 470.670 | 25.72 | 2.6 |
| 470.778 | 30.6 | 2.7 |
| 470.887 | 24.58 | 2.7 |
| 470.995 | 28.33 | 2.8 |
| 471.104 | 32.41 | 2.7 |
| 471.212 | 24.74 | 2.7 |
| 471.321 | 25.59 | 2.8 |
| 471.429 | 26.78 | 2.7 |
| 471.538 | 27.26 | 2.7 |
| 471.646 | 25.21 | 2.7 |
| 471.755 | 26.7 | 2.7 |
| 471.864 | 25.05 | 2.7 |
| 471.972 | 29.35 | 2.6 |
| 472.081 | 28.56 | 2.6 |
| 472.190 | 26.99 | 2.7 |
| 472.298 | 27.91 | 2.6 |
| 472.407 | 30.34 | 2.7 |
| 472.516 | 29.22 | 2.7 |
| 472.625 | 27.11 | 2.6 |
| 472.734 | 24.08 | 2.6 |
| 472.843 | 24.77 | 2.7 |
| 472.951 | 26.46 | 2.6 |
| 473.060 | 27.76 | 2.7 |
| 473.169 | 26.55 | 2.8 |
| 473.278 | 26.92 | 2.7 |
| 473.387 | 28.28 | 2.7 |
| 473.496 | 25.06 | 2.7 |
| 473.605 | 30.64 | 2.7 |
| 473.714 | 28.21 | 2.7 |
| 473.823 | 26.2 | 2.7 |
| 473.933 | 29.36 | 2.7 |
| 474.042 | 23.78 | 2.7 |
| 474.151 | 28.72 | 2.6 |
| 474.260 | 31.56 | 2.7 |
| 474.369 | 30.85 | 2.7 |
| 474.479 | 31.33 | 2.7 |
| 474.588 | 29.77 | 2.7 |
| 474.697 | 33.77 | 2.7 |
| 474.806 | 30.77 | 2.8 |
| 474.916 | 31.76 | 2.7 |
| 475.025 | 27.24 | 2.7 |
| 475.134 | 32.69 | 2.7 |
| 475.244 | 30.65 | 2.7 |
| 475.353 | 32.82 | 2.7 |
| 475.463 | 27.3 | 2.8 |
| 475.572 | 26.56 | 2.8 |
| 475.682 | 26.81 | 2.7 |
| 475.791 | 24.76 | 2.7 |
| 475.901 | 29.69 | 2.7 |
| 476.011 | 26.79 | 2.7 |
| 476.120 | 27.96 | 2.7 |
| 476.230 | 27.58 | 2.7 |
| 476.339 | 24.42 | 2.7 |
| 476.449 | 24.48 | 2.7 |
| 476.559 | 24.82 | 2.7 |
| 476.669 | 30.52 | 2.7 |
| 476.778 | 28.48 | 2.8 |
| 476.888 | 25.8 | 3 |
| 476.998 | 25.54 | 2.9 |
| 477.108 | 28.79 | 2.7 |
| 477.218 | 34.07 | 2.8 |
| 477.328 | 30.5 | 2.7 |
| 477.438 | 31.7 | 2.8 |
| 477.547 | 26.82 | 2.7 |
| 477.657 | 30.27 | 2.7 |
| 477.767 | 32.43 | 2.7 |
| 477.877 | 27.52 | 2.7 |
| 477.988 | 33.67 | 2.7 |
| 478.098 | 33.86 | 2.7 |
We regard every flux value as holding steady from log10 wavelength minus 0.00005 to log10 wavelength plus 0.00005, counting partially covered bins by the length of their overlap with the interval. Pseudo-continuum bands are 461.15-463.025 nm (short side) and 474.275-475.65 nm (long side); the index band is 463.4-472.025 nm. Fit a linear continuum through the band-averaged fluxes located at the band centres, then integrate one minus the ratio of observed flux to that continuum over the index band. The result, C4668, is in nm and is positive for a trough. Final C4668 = 0.93 nm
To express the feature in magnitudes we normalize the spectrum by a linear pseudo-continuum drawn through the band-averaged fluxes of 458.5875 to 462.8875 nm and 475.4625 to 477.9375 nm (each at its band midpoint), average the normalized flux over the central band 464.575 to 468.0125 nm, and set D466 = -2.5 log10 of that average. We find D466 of 0.094 mag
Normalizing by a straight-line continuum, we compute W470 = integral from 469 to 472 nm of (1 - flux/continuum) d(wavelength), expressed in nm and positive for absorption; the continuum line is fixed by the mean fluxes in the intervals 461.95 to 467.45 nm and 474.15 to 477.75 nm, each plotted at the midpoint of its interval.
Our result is 0.13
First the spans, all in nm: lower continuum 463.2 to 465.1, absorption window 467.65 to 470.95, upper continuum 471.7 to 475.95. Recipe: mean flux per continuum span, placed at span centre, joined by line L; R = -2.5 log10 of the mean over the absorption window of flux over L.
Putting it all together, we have 0.03 mag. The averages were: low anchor 27.3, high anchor 28.4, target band 27.2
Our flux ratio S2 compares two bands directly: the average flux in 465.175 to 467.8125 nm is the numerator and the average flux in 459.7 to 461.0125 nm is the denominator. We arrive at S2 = 0.93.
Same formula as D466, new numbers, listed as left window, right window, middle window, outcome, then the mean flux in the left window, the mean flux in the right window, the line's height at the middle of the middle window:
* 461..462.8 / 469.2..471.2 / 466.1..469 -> 0.05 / 30.3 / 27.1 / 28.1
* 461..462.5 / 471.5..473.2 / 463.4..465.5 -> 0.10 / 30.6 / 27.1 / 29.7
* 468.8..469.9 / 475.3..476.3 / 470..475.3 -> 0.00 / 27.9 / 27.7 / 27.8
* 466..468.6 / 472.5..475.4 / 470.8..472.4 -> 0.03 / 26.7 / 28.7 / 28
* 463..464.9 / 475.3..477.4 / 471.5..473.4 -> 0.02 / 27.5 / 27.8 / 27.7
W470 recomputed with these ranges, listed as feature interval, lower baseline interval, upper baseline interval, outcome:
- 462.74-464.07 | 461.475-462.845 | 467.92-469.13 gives 0.047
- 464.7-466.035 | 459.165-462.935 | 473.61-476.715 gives 0.105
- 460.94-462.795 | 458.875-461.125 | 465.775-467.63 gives -0.130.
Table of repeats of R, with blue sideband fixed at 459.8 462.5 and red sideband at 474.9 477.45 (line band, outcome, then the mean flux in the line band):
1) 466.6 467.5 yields 0.12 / 26.1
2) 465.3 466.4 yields 0.08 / 27.2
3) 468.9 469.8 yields 0.03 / 28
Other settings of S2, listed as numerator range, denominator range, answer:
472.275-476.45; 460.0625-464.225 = 0.97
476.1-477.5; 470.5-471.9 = 1.05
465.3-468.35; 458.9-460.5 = 0.93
